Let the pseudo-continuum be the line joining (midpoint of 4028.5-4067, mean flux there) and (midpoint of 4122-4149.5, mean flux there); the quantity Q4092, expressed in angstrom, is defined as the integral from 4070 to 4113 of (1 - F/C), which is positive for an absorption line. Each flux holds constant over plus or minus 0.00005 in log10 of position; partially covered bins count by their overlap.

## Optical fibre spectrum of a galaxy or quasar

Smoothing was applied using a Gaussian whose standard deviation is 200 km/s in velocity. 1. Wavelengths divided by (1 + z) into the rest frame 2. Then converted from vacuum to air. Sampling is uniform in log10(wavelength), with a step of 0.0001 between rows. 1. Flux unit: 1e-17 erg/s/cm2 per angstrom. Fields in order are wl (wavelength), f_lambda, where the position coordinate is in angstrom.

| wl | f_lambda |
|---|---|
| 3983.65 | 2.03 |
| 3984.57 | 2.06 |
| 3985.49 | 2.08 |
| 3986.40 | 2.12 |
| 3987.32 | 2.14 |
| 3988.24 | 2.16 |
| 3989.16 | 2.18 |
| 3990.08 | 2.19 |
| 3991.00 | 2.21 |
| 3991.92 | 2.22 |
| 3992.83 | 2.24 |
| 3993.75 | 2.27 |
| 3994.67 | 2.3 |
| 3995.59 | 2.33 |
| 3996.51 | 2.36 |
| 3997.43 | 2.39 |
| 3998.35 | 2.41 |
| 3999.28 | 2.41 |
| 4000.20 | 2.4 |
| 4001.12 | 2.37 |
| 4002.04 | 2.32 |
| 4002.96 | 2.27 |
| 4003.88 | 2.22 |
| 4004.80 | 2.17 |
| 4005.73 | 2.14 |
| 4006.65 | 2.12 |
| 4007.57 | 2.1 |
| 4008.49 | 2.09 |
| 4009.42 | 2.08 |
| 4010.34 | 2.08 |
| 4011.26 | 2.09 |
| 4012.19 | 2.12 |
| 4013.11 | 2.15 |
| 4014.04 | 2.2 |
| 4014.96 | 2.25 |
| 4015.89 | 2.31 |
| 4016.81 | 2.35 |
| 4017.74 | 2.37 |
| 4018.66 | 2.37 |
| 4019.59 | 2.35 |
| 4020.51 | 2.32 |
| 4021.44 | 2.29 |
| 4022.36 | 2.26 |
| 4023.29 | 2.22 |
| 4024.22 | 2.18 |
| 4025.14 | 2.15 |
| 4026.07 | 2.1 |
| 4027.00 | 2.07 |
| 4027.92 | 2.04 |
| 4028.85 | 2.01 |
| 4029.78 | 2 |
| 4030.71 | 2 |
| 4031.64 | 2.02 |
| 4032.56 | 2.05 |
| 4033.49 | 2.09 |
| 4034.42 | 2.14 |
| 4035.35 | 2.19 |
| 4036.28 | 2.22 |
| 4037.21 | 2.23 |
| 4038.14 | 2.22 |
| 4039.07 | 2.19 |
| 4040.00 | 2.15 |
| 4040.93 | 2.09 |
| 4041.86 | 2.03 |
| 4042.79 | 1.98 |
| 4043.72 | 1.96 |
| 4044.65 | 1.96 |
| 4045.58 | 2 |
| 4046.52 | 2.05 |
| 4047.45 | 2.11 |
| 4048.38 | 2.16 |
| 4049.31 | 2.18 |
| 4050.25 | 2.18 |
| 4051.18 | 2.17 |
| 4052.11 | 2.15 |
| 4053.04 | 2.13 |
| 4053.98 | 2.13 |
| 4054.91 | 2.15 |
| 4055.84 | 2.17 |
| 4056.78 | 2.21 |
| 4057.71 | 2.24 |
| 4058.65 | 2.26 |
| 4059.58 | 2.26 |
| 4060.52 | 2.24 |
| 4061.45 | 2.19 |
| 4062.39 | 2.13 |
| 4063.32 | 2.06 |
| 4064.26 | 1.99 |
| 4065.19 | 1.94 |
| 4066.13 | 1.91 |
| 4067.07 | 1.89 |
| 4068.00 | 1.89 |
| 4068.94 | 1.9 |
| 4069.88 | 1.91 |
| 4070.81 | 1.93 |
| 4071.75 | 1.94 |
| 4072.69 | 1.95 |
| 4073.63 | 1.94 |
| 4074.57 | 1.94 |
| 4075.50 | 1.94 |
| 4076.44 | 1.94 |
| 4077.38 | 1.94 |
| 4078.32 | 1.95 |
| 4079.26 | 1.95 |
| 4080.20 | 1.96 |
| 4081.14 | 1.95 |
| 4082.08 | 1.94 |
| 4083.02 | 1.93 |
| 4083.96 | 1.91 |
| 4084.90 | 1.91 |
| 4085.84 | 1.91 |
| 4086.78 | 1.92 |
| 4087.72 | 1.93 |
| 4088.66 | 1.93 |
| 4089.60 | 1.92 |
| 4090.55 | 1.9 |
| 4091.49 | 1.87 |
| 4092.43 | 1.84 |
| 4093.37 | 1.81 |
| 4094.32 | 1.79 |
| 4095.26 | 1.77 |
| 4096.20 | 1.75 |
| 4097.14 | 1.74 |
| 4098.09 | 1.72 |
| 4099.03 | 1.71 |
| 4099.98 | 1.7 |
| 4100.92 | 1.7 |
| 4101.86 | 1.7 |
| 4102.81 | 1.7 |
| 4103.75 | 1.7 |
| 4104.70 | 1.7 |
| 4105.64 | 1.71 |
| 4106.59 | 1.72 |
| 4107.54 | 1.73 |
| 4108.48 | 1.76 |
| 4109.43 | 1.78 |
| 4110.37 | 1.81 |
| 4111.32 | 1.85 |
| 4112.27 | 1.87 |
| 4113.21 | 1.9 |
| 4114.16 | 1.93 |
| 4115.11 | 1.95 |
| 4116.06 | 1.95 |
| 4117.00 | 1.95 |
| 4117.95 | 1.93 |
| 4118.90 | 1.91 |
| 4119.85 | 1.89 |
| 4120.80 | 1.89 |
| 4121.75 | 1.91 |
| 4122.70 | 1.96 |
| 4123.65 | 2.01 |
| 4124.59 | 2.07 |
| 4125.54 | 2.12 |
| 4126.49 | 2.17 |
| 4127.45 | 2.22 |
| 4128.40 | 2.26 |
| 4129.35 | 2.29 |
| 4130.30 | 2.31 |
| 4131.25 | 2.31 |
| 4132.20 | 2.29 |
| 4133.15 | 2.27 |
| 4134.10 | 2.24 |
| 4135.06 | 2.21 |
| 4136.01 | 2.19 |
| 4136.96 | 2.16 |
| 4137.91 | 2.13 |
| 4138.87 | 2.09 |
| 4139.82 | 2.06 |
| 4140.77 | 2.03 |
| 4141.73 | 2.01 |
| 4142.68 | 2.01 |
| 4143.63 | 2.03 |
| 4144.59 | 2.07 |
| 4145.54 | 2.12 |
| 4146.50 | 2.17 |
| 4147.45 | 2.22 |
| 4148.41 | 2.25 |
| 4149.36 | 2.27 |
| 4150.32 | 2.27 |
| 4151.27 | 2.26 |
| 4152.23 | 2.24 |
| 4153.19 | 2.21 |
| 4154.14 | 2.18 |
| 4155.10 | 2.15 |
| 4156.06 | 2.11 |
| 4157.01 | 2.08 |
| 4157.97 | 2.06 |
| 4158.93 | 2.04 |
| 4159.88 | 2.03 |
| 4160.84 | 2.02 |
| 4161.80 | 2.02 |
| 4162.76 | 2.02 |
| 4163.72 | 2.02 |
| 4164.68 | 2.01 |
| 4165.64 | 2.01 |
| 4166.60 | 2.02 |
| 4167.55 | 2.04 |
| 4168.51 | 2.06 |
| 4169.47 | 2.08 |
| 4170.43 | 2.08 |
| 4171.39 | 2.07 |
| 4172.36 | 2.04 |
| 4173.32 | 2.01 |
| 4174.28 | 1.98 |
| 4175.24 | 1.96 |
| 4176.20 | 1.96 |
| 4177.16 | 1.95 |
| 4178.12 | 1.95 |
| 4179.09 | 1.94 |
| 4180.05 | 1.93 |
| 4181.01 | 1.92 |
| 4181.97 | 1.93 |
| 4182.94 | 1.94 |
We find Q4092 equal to 5.8 angstrom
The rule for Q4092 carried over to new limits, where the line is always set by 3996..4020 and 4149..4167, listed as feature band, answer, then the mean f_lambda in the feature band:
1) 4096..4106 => 2.08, 1.71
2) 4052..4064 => 0.13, 2.18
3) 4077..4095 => 2.21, 1.91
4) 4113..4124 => 1.08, 1.93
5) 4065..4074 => 1.11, 1.92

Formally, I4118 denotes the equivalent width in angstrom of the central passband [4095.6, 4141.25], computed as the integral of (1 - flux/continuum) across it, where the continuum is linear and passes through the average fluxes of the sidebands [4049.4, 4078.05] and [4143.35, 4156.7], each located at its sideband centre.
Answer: 3.8 angstrom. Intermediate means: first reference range 2.05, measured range 1.96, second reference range 2.18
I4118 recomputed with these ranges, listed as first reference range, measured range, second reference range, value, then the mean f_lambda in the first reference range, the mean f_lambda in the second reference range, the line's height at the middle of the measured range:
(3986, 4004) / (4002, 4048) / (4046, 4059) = 1.4 angstrom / 2.28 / 2.16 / 2.22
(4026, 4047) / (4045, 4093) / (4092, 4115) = -2.2 angstrom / 2.08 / 1.77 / 1.93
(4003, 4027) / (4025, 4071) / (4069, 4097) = -0.7 angstrom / 2.2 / 1.9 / 2.06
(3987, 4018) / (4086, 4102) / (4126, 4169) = 2.7 angstrom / 2.23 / 2.14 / 2.17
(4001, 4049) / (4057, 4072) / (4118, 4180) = 0.6 angstrom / 2.15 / 2.09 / 2.13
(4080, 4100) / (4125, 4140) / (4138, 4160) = -1.1 angstrom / 1.86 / 2.13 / 2.05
